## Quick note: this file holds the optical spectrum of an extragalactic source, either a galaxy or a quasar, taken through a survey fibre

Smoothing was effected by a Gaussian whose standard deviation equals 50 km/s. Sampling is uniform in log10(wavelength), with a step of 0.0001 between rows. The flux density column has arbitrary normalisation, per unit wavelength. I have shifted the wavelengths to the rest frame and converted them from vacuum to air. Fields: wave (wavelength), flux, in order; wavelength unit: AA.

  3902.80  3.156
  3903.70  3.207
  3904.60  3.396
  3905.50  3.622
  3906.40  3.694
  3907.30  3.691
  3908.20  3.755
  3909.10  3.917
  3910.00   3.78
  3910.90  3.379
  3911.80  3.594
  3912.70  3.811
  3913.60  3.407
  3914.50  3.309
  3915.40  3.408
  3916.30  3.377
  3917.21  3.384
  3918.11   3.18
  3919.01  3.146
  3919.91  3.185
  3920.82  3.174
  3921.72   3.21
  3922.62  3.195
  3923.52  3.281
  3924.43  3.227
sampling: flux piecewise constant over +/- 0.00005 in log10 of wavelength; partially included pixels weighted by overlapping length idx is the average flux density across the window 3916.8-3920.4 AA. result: 3.22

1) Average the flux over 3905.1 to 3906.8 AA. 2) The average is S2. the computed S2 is 3.66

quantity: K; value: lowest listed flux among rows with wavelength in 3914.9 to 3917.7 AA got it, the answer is 3.377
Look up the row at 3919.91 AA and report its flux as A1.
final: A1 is 3.185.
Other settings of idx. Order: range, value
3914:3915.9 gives 3.37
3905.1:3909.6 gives 3.74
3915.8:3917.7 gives 3.37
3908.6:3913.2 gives 3.7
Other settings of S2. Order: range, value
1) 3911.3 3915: 3.53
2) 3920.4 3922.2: 3.2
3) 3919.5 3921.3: 3.17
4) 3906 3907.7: 3.69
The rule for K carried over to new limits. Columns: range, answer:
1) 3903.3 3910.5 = 3.207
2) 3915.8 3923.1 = 3.146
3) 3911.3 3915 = 3.309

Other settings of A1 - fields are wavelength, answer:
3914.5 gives 3.309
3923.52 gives 3.281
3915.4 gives 3.408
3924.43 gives 3.227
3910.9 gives 3.379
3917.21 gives 3.384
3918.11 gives 3.18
